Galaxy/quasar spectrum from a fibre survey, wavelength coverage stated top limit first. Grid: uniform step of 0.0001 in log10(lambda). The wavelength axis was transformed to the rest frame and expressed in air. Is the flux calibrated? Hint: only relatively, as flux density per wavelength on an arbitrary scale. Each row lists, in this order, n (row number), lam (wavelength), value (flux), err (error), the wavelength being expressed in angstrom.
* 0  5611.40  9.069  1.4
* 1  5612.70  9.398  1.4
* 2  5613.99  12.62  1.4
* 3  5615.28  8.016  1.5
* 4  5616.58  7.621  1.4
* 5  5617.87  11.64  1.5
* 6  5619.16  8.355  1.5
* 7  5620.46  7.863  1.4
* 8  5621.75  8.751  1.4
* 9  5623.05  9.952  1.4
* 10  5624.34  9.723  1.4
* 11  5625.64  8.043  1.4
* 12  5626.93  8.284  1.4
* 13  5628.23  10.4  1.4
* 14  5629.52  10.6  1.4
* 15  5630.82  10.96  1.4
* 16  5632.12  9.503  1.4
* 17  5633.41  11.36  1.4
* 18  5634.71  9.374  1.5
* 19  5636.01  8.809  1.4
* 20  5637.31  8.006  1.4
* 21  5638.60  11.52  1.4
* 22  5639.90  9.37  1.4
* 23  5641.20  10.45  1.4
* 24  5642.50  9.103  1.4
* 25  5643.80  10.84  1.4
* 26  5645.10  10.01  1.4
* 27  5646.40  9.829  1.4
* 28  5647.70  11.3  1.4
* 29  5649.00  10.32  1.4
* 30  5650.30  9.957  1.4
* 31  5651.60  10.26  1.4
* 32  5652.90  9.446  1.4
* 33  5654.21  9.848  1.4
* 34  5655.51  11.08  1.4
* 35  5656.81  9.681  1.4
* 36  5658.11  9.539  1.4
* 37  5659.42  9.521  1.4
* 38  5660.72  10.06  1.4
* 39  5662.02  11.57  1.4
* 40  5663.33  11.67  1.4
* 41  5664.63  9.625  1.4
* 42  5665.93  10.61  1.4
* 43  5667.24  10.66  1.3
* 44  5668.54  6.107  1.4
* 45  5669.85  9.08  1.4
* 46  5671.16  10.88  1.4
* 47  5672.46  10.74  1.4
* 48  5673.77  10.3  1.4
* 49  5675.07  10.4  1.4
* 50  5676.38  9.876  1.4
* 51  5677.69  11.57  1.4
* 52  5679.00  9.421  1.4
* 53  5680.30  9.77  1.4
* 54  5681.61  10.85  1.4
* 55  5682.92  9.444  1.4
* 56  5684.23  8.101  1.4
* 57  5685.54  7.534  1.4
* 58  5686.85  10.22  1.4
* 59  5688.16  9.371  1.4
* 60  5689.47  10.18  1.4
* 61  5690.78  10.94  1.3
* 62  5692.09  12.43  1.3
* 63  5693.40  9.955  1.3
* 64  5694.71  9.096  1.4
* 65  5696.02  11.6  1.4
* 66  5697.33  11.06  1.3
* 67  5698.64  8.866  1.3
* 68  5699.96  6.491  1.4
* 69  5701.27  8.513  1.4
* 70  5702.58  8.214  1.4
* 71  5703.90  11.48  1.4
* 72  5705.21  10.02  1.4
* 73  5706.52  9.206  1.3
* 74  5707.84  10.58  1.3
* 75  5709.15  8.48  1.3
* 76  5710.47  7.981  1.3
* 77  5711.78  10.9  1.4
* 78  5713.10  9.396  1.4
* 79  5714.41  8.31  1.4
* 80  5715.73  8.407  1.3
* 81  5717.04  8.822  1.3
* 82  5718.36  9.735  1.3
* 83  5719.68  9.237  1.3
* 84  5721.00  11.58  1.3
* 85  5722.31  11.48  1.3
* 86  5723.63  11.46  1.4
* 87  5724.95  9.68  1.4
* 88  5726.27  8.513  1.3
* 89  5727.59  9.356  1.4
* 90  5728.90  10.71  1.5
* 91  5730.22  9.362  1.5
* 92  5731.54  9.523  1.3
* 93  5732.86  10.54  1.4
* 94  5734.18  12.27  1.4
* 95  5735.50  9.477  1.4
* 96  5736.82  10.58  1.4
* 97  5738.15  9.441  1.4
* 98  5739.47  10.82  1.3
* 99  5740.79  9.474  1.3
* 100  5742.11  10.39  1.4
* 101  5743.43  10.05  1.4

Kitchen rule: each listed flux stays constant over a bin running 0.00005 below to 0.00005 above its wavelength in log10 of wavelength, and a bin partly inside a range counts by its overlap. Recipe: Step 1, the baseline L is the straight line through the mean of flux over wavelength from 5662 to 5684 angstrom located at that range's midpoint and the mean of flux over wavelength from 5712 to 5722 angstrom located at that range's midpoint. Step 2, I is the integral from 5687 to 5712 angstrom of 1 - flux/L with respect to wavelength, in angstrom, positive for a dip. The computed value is 0.0 angstrom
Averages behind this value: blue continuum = 10.1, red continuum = 9.5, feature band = 9.75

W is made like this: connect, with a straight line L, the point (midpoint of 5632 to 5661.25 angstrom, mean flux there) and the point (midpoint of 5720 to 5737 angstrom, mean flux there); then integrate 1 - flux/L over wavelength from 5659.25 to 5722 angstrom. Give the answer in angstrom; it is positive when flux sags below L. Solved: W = 2.4 angstrom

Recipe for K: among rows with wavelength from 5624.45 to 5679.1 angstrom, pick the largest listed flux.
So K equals 11.67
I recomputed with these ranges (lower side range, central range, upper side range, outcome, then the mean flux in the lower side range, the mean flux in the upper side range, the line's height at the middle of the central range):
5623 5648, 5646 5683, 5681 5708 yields -1.3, 9.85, 9.7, 9.78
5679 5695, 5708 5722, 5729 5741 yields 0.9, 9.83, 10.2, 10.1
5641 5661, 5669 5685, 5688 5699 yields 0.5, 10.1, 10.5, 10.3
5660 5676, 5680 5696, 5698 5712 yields -0.5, 10.1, 9.1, 9.58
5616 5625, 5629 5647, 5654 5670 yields -0.9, 9.14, 9.96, 9.48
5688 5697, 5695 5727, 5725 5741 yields 2.3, 10.6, 10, 10.3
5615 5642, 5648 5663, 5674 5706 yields -0.9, 9.47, 9.81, 9.62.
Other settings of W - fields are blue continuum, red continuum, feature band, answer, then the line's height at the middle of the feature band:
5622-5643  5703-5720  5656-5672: -0.6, 9.59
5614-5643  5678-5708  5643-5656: -0.9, 9.58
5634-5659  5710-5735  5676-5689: 0.4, 9.9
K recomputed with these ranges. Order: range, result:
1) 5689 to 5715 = 12.43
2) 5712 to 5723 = 11.58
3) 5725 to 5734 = 10.71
